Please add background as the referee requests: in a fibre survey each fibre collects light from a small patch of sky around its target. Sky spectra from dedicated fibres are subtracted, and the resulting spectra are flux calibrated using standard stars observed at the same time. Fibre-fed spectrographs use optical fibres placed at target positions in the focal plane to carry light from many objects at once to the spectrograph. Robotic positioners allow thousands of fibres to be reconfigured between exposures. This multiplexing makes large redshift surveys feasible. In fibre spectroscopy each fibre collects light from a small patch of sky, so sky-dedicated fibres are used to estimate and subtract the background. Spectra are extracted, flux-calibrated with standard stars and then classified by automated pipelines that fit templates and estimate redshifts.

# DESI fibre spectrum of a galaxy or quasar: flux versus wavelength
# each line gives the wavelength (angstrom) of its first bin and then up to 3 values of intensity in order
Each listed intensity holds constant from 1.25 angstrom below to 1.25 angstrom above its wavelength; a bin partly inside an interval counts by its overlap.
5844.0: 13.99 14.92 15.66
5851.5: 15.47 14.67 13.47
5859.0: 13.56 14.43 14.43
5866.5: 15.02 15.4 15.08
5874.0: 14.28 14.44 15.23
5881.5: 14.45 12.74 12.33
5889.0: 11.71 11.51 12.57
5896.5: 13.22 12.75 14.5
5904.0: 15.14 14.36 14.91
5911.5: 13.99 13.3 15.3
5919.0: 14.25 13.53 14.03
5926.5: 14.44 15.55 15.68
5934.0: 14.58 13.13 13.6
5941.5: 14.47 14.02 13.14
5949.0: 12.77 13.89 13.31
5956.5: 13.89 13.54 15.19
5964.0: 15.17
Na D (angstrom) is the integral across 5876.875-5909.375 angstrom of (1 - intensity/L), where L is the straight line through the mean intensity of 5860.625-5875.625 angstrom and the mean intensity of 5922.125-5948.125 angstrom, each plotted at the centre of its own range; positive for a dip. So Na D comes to 2.4 angstrom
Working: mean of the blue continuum 14.8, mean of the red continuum 14.2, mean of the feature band 13.5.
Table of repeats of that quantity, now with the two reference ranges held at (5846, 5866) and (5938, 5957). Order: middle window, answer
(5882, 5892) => 1.4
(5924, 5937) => -0.8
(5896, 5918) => -0.2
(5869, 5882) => -0.4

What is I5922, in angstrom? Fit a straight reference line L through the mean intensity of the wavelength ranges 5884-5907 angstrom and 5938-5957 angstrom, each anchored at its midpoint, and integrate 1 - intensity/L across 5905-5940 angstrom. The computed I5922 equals -2.6 angstrom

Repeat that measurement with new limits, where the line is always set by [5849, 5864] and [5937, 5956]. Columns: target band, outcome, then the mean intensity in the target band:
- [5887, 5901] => 1.6 angstrom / 12.5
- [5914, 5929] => -0.5 angstrom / 14.3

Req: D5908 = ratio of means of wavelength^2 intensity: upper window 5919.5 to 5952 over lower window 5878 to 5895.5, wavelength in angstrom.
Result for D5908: 1.1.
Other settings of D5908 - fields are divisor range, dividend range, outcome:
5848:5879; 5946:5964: 0.97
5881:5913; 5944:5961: 1.03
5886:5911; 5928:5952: 1.07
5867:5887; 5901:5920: 1.02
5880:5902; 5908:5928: 1.12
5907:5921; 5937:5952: 0.96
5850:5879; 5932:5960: 0.97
